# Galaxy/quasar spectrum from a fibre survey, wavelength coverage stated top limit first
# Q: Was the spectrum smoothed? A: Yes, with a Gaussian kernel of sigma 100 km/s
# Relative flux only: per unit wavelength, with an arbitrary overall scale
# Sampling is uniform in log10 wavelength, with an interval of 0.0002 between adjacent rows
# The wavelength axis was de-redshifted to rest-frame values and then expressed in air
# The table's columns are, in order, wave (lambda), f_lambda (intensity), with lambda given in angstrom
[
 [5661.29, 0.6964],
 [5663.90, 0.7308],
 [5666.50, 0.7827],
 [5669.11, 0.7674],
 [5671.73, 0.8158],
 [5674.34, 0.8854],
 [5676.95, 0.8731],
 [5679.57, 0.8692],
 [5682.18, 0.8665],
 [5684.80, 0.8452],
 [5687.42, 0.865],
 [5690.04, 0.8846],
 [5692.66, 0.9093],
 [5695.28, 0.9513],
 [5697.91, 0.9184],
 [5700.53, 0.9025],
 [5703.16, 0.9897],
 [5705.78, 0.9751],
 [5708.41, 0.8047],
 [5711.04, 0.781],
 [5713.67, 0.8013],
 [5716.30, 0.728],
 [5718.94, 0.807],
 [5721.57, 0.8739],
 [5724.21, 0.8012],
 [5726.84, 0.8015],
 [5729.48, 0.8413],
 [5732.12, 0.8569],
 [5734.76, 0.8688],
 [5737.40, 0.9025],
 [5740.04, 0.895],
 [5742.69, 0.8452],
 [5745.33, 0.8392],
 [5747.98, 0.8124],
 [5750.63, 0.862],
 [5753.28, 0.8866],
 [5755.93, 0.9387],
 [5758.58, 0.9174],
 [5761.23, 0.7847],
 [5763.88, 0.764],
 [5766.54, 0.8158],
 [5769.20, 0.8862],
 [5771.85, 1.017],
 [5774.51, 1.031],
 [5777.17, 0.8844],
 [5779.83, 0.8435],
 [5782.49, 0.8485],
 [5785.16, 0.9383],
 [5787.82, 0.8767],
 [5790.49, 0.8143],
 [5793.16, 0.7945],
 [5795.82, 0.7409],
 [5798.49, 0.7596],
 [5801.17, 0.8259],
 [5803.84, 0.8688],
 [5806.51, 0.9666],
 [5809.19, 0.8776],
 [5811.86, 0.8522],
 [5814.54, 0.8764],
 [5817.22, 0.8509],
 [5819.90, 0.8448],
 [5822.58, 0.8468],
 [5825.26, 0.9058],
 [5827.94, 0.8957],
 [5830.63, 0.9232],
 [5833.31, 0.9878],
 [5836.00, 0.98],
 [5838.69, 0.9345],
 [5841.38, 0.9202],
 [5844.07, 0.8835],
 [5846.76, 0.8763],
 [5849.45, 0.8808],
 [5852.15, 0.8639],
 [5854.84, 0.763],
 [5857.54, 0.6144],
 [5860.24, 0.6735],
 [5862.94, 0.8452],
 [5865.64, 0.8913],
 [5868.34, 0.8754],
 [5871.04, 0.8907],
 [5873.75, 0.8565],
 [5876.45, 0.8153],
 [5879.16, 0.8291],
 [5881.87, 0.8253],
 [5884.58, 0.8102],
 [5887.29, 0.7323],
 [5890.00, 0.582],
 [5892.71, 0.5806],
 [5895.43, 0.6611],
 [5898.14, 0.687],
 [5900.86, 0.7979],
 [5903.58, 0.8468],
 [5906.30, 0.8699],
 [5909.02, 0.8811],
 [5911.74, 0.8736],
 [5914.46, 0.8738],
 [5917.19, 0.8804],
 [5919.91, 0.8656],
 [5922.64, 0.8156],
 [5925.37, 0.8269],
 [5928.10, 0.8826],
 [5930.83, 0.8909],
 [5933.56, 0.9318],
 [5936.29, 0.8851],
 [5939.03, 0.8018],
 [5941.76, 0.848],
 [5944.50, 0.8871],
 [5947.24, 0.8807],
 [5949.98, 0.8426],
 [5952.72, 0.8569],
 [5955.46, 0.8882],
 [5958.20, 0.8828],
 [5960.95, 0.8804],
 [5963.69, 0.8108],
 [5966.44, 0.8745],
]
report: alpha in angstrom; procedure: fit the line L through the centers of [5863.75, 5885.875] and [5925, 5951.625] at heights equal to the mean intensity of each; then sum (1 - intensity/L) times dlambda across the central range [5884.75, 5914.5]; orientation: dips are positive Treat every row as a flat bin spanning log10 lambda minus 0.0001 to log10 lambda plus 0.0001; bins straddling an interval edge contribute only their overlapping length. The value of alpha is 3.4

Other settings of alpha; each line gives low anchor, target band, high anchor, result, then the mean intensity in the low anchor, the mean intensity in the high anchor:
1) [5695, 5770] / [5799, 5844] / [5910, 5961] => -1.75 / 0.855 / 0.868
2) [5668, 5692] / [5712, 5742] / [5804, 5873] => 0.87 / 0.855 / 0.869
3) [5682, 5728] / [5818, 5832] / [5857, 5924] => -1.07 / 0.861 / 0.797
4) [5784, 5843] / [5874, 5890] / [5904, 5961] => 1.55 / 0.876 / 0.868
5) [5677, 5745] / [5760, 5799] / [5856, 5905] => -1.46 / 0.863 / 0.767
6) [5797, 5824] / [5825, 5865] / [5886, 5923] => -1.59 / 0.856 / 0.781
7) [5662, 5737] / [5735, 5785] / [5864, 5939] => -2.20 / 0.849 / 0.821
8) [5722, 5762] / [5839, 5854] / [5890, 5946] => -0.83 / 0.858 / 0.824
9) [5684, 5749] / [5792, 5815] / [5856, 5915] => -0.49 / 0.86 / 0.786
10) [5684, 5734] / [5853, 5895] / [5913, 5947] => 4.56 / 0.86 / 0.866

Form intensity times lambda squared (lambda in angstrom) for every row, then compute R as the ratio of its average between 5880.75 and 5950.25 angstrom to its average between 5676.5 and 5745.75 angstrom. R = 1.0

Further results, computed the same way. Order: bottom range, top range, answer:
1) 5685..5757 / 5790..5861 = 1.03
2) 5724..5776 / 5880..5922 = 0.95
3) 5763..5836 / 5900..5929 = 1.02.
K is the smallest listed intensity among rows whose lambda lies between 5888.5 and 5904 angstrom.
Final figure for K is 0.5806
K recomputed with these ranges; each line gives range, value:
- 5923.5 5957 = 0.8018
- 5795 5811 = 0.7409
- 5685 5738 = 0.728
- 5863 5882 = 0.8153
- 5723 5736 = 0.8012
